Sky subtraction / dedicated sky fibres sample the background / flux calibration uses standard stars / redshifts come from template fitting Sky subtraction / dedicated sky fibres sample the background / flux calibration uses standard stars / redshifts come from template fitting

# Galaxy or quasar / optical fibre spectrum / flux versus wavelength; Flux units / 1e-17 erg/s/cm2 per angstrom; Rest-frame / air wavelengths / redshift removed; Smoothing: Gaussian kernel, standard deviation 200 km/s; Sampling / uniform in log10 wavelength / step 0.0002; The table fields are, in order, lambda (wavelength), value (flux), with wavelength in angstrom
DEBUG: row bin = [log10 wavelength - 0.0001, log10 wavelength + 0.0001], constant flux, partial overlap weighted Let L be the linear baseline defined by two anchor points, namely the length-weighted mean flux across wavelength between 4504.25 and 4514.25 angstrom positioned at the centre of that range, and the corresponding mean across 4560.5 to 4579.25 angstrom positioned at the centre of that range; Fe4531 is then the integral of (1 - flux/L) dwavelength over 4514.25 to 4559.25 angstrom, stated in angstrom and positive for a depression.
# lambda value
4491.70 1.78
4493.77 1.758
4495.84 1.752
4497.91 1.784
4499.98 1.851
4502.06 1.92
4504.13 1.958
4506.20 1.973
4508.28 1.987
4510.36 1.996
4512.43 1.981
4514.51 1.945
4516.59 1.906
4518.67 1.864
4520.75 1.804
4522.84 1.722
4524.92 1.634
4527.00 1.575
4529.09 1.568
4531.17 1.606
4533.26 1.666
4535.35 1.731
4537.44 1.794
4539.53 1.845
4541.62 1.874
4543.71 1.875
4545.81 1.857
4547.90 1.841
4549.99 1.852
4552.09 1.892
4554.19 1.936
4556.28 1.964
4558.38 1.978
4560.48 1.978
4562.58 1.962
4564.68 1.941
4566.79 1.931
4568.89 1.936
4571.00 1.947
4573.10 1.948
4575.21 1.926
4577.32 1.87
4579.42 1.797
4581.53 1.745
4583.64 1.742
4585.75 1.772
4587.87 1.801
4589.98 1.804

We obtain 3.5 angstrom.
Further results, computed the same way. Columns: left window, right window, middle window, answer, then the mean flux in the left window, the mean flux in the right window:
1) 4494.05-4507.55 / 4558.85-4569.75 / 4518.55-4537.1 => 2.2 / 1.87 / 1.95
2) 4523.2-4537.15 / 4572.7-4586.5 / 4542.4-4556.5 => -1.4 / 1.64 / 1.82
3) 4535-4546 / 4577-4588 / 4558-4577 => -1.5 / 1.83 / 1.78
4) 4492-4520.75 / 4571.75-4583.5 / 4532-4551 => 0.6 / 1.89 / 1.85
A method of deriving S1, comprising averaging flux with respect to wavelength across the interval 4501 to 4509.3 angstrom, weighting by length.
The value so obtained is 1.96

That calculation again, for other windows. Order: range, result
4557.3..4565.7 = 1.96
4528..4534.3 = 1.61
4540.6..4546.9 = 1.87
